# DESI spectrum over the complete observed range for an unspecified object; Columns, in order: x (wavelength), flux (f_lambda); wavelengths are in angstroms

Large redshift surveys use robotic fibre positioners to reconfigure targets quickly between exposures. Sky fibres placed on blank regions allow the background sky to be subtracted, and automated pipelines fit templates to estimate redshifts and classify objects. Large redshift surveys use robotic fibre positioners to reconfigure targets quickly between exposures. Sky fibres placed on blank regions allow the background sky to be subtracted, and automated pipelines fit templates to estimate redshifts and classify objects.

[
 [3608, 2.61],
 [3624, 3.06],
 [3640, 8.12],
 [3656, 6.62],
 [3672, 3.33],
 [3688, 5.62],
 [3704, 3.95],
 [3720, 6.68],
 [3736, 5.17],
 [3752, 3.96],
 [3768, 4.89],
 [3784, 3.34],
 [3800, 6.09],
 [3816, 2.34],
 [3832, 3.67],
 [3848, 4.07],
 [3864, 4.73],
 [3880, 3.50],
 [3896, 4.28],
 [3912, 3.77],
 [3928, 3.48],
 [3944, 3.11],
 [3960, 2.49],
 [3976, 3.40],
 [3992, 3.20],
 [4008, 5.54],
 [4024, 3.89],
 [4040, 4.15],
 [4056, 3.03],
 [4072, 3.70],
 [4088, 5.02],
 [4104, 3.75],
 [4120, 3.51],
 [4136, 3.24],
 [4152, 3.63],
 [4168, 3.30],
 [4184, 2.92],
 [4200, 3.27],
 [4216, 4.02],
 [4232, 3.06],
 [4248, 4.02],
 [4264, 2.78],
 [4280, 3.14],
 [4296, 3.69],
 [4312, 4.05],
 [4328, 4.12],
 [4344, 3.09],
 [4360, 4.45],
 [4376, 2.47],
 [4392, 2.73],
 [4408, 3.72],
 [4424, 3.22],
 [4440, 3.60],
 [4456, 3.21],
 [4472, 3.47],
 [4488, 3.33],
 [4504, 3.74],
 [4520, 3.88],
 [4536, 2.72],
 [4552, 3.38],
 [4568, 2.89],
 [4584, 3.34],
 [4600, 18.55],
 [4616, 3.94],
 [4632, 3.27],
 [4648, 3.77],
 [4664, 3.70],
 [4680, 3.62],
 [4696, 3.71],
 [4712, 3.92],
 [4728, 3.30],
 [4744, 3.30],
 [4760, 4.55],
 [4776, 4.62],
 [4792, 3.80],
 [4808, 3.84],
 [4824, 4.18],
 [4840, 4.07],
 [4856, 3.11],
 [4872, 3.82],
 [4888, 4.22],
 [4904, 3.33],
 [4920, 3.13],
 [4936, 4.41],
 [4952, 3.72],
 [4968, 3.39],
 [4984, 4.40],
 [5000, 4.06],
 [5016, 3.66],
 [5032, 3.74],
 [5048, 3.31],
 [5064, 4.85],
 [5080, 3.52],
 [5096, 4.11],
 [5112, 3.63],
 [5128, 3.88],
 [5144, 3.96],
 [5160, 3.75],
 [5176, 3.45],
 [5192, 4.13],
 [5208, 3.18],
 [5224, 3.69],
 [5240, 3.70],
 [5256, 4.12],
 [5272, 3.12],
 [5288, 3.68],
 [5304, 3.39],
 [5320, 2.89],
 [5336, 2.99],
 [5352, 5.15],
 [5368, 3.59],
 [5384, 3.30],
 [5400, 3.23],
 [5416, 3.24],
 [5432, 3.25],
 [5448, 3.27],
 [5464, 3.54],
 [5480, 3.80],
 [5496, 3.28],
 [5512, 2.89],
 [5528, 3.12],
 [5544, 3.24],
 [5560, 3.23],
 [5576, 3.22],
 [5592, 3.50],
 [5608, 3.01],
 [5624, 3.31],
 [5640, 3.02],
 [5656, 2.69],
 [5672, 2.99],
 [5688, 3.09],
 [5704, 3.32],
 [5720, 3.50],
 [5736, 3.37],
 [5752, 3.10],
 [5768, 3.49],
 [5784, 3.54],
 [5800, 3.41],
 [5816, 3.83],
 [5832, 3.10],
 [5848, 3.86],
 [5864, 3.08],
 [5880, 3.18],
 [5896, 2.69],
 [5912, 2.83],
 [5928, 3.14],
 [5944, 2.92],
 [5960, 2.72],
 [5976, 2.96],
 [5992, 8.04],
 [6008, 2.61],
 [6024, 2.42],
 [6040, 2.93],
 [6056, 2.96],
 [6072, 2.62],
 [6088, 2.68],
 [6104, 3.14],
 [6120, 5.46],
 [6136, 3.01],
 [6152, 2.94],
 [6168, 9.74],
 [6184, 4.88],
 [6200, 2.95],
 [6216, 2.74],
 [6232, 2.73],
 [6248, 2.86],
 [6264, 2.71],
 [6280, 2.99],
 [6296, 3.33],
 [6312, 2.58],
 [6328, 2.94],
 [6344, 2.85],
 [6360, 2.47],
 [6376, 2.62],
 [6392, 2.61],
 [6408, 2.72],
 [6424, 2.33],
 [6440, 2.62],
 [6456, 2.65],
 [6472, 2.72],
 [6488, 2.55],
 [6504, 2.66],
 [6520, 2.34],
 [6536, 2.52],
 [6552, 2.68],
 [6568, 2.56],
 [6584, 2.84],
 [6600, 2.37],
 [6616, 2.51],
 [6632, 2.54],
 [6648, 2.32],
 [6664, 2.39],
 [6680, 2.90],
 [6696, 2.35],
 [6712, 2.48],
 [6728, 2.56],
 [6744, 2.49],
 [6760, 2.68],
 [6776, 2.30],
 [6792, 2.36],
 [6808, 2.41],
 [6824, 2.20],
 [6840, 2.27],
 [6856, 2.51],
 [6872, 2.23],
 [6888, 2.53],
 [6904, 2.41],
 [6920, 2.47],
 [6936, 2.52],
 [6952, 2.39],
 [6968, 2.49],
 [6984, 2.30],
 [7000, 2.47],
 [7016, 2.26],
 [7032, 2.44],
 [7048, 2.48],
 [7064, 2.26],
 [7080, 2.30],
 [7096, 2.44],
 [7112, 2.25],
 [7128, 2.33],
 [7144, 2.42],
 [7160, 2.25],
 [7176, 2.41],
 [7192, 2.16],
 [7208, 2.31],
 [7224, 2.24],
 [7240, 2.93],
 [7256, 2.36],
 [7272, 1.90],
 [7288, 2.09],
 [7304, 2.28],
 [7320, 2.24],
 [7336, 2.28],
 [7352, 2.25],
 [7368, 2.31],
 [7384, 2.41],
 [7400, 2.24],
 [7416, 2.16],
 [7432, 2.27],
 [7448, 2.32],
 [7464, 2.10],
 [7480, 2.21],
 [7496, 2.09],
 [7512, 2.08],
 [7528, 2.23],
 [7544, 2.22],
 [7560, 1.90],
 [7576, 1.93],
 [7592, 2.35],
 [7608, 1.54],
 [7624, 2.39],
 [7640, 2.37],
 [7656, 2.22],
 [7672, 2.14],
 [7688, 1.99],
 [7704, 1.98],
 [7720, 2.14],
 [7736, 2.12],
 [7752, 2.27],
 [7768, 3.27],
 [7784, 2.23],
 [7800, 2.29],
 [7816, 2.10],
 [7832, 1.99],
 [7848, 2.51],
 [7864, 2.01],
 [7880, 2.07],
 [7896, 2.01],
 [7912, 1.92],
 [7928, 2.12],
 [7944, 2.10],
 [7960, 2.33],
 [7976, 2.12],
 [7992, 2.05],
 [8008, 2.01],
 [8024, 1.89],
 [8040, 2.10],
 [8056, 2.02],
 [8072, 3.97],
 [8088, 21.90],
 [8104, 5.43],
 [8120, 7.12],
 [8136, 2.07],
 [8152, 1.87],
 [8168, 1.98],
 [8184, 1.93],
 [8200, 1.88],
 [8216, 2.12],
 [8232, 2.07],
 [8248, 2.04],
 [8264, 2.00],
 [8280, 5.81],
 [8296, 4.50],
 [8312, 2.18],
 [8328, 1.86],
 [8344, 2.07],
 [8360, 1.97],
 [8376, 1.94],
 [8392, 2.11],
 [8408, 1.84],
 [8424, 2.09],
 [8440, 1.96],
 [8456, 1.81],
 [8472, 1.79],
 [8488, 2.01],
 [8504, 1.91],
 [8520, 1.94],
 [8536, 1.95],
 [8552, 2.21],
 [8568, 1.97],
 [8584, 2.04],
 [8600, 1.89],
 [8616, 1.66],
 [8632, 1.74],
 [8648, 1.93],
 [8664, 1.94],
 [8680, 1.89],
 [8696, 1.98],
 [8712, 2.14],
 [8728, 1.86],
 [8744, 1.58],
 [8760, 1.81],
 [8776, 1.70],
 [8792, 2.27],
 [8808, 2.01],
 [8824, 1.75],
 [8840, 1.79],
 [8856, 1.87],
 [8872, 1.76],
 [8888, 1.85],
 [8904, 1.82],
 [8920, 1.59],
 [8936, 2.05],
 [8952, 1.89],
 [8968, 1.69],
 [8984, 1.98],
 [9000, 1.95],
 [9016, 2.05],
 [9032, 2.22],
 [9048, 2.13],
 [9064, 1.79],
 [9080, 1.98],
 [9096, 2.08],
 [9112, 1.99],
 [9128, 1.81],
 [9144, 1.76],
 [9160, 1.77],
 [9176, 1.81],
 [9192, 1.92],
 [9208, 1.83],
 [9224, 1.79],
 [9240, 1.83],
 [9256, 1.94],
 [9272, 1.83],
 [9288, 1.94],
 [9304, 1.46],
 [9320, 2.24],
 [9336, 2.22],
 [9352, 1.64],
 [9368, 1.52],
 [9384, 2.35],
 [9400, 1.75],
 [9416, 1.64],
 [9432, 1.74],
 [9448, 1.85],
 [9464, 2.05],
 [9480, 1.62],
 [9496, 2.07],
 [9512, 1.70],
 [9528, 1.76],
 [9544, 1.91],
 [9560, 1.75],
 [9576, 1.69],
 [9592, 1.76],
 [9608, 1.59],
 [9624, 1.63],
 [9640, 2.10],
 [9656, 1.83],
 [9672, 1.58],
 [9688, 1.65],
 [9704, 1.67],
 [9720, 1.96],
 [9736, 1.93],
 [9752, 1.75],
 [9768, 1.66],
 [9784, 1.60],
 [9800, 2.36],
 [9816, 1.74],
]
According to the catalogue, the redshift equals 0.233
